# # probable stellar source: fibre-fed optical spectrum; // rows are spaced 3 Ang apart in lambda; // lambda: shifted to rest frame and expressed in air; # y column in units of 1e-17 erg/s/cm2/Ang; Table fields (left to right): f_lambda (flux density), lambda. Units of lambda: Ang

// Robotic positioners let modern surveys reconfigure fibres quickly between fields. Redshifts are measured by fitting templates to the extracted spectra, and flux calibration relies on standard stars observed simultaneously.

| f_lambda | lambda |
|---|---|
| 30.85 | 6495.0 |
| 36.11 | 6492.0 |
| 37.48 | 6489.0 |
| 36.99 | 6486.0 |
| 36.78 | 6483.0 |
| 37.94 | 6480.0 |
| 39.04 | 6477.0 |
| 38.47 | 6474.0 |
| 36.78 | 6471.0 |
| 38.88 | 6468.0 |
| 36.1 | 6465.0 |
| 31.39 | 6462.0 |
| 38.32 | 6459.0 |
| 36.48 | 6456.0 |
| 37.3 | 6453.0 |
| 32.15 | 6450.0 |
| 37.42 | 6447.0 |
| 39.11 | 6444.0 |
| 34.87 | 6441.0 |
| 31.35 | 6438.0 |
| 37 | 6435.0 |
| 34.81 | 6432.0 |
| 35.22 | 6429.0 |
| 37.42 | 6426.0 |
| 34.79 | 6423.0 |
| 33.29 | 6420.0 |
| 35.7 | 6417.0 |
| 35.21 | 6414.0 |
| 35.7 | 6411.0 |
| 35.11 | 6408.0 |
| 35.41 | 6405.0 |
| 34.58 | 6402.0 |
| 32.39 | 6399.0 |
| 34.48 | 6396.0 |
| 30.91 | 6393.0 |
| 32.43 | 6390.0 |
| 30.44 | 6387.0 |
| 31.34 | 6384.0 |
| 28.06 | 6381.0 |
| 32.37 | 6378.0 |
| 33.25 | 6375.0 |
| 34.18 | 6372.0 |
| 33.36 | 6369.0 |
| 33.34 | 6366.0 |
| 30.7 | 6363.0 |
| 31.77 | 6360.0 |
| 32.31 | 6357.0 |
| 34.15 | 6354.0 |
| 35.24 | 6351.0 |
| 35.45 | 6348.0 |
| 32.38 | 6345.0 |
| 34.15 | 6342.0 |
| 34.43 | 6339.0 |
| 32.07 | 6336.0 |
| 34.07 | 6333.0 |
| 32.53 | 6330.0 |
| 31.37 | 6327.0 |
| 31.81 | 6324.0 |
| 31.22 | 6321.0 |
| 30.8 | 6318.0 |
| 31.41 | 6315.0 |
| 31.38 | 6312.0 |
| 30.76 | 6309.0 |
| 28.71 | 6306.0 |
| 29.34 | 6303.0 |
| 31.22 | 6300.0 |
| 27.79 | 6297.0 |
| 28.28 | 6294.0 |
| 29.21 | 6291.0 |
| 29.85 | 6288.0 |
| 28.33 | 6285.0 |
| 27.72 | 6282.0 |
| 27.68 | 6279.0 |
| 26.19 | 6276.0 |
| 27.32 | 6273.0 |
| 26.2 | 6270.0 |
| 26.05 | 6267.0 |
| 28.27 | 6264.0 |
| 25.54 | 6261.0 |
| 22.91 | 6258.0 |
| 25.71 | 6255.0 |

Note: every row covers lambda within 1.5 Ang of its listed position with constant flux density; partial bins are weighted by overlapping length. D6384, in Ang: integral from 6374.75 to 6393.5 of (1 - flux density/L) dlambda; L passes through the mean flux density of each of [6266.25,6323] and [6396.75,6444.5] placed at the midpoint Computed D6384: 1.2 Ang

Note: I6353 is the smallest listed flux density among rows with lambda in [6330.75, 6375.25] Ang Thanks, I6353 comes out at 30.7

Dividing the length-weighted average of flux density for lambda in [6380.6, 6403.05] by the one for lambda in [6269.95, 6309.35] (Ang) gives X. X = 1.1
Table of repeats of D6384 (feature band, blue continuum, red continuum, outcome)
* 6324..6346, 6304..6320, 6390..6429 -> -1.0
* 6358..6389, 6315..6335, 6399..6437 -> 1.6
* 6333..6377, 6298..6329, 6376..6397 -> -3.1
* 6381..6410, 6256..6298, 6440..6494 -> 0.3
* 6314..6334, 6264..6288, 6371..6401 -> -1.7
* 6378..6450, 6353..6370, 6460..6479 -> 1.1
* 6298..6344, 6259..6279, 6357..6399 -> -3.8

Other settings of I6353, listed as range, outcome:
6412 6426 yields 33.29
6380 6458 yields 28.06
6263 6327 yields 26.05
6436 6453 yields 31.35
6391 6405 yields 30.91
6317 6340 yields 30.8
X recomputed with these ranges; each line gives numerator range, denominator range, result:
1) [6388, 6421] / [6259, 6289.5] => 1.25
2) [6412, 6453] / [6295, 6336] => 1.14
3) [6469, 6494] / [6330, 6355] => 1.10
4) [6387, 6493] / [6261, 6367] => 1.16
